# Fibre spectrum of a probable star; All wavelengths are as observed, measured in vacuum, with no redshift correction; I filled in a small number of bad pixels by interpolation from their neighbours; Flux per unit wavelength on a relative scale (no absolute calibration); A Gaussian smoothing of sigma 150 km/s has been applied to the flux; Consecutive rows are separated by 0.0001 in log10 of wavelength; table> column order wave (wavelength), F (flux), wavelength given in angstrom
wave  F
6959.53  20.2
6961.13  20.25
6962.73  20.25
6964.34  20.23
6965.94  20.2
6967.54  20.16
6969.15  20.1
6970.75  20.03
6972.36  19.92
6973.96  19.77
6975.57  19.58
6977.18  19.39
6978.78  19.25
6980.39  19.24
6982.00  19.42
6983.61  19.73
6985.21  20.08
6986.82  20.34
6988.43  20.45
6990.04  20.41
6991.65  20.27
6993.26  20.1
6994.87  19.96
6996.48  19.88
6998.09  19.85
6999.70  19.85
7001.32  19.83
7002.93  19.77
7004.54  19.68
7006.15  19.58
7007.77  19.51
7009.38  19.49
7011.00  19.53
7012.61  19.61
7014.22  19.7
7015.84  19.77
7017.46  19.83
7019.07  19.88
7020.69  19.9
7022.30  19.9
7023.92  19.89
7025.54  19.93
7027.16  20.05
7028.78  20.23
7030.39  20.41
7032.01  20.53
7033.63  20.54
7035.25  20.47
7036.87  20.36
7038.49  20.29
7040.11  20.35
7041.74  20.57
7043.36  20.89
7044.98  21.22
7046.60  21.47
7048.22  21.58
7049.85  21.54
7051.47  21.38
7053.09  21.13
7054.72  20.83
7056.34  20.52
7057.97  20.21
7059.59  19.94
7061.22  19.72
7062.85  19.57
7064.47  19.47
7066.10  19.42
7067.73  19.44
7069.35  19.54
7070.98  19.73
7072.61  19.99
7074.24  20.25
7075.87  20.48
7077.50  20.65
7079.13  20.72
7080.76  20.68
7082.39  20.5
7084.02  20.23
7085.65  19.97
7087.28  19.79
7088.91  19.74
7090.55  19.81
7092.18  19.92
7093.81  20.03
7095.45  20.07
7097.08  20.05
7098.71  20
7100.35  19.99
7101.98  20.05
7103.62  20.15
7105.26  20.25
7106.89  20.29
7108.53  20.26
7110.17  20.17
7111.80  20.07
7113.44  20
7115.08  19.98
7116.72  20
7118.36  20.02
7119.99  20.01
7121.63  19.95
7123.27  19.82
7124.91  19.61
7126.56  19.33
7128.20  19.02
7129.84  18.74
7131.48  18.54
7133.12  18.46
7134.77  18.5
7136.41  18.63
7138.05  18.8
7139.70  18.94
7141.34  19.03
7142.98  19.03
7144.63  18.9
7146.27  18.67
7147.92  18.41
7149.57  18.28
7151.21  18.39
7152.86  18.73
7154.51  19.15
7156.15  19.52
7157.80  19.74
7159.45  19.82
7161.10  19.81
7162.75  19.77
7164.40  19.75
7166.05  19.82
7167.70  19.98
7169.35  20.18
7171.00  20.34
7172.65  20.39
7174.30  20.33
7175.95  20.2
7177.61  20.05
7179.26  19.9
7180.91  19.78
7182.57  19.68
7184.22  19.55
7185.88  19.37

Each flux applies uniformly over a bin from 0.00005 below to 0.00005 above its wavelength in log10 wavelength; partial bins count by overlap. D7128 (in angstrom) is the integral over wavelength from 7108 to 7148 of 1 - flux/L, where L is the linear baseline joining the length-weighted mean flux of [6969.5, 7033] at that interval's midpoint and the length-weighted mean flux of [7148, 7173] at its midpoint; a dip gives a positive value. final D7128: 0.6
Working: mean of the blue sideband 19.9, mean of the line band 19.3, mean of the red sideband 19.5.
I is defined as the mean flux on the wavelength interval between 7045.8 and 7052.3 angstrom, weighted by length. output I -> 21.5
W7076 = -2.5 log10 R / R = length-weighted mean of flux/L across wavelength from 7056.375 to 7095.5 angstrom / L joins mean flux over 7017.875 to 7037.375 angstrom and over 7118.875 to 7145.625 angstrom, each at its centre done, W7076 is -0.02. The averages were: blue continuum 20.2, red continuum 19.1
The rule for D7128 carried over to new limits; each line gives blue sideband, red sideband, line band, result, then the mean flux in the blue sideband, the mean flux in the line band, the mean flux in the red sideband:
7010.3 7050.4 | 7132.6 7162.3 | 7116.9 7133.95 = -0.1 angstrom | 20.3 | 19.4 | 18.9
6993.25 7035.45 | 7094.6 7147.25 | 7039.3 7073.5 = -1.1 angstrom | 19.9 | 20.4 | 19.5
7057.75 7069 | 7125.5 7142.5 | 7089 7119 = -1.4 angstrom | 19.7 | 20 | 18.8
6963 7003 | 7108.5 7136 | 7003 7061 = -1.5 angstrom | 19.9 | 20.3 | 19.5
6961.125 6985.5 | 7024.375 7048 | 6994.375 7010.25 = 0.3 angstrom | 19.8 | 19.7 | 20.5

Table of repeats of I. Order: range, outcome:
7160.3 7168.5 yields 19.8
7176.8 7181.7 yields 19.9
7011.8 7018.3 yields 19.7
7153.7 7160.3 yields 19.6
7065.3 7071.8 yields 19.5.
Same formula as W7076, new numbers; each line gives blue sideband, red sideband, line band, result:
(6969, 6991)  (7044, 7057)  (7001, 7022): 0.040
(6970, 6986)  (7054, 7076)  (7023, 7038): -0.025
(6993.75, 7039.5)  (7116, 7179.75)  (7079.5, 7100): -0.024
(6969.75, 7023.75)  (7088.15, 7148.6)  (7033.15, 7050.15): -0.060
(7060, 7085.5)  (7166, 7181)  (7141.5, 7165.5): 0.054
